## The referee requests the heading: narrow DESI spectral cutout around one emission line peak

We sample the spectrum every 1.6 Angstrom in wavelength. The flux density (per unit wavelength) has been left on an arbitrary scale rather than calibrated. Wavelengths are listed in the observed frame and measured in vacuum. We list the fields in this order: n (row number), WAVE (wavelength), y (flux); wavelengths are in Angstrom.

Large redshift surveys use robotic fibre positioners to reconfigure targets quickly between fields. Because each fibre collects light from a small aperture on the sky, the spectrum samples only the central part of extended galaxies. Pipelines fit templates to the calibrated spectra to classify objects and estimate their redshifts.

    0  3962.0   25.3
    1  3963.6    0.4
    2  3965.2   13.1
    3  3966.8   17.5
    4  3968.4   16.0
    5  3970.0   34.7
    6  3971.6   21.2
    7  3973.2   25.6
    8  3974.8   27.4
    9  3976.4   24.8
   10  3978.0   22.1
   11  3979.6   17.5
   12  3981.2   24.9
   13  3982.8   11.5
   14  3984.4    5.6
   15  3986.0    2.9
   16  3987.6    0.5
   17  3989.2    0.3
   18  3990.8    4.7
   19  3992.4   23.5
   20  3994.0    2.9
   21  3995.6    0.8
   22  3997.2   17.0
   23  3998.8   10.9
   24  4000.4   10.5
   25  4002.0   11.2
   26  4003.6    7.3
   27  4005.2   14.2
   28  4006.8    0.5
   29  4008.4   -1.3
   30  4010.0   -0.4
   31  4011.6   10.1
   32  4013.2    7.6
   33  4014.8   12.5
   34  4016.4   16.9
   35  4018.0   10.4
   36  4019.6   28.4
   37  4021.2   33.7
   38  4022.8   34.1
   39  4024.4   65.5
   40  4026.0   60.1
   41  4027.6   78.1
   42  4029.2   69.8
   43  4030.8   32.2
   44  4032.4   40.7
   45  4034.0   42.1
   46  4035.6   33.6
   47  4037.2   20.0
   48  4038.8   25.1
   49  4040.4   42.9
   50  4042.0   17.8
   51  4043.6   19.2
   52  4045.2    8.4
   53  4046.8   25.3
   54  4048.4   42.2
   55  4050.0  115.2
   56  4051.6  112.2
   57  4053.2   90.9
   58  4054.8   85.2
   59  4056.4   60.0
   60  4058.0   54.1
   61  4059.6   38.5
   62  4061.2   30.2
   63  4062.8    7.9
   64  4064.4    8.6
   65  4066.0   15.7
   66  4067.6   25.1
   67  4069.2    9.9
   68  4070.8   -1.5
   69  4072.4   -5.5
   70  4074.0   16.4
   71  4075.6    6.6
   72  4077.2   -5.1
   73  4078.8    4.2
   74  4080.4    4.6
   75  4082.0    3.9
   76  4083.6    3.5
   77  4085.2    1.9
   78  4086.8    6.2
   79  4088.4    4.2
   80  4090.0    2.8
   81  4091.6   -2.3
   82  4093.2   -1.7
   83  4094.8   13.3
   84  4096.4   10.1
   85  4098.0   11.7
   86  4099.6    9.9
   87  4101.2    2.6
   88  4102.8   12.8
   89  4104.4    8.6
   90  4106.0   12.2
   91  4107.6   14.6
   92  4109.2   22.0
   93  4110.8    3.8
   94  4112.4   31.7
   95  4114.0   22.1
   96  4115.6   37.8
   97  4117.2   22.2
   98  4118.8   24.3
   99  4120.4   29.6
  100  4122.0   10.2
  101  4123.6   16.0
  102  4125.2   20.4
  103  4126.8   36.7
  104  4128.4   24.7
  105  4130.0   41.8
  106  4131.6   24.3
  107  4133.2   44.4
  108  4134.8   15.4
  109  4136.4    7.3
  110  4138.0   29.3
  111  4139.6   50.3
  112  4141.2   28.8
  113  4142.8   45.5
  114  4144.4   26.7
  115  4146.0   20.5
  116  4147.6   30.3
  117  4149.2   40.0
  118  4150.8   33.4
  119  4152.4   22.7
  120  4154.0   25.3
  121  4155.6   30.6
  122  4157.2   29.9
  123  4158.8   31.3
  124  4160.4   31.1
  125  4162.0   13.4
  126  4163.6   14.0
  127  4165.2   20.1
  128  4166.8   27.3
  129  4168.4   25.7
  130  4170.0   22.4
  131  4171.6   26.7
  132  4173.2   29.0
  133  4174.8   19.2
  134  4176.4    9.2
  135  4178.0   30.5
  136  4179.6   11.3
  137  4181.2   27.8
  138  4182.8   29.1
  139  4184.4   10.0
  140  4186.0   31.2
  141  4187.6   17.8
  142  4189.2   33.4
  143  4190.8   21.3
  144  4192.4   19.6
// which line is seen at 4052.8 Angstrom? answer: Lyman alpha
